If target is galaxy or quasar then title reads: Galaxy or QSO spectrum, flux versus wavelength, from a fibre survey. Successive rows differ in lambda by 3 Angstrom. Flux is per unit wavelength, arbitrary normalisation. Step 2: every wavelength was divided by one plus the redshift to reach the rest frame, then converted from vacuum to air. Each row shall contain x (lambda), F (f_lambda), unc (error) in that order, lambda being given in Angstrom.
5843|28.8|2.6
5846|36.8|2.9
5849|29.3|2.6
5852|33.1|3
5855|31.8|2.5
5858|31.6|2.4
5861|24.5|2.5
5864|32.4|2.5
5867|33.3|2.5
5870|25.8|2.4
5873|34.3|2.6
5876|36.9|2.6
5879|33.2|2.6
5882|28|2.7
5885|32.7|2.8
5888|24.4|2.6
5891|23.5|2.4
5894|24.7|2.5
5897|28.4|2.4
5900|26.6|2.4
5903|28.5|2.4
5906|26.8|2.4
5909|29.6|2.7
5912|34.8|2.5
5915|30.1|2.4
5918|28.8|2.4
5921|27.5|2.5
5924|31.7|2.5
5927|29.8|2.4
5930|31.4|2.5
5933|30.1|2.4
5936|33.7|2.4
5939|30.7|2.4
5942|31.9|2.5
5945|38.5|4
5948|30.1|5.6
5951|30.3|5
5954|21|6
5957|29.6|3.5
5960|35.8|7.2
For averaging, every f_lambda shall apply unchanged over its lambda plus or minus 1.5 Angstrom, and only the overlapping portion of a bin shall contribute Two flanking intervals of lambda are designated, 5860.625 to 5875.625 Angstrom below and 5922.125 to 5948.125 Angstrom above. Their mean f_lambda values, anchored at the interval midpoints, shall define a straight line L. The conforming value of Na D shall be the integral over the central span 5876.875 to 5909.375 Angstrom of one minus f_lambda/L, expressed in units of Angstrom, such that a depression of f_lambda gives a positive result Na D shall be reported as 3.5 Angstrom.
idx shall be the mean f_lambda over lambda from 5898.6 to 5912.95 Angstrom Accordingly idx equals 29.1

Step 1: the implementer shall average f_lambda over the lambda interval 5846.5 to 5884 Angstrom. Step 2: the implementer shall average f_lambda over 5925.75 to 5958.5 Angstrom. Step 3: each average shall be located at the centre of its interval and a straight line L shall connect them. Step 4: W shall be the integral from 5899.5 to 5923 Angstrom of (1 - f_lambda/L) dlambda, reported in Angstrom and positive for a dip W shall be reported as 1.28 Angstrom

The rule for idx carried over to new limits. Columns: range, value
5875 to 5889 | 31.1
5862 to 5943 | 29.9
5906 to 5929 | 30.1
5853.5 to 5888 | 31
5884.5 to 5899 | 26.3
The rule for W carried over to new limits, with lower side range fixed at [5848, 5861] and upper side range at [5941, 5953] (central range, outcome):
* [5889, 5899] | 1.9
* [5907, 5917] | 0.2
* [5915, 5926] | 0.8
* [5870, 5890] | 0.1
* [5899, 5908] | 1.2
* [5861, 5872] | 0.4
